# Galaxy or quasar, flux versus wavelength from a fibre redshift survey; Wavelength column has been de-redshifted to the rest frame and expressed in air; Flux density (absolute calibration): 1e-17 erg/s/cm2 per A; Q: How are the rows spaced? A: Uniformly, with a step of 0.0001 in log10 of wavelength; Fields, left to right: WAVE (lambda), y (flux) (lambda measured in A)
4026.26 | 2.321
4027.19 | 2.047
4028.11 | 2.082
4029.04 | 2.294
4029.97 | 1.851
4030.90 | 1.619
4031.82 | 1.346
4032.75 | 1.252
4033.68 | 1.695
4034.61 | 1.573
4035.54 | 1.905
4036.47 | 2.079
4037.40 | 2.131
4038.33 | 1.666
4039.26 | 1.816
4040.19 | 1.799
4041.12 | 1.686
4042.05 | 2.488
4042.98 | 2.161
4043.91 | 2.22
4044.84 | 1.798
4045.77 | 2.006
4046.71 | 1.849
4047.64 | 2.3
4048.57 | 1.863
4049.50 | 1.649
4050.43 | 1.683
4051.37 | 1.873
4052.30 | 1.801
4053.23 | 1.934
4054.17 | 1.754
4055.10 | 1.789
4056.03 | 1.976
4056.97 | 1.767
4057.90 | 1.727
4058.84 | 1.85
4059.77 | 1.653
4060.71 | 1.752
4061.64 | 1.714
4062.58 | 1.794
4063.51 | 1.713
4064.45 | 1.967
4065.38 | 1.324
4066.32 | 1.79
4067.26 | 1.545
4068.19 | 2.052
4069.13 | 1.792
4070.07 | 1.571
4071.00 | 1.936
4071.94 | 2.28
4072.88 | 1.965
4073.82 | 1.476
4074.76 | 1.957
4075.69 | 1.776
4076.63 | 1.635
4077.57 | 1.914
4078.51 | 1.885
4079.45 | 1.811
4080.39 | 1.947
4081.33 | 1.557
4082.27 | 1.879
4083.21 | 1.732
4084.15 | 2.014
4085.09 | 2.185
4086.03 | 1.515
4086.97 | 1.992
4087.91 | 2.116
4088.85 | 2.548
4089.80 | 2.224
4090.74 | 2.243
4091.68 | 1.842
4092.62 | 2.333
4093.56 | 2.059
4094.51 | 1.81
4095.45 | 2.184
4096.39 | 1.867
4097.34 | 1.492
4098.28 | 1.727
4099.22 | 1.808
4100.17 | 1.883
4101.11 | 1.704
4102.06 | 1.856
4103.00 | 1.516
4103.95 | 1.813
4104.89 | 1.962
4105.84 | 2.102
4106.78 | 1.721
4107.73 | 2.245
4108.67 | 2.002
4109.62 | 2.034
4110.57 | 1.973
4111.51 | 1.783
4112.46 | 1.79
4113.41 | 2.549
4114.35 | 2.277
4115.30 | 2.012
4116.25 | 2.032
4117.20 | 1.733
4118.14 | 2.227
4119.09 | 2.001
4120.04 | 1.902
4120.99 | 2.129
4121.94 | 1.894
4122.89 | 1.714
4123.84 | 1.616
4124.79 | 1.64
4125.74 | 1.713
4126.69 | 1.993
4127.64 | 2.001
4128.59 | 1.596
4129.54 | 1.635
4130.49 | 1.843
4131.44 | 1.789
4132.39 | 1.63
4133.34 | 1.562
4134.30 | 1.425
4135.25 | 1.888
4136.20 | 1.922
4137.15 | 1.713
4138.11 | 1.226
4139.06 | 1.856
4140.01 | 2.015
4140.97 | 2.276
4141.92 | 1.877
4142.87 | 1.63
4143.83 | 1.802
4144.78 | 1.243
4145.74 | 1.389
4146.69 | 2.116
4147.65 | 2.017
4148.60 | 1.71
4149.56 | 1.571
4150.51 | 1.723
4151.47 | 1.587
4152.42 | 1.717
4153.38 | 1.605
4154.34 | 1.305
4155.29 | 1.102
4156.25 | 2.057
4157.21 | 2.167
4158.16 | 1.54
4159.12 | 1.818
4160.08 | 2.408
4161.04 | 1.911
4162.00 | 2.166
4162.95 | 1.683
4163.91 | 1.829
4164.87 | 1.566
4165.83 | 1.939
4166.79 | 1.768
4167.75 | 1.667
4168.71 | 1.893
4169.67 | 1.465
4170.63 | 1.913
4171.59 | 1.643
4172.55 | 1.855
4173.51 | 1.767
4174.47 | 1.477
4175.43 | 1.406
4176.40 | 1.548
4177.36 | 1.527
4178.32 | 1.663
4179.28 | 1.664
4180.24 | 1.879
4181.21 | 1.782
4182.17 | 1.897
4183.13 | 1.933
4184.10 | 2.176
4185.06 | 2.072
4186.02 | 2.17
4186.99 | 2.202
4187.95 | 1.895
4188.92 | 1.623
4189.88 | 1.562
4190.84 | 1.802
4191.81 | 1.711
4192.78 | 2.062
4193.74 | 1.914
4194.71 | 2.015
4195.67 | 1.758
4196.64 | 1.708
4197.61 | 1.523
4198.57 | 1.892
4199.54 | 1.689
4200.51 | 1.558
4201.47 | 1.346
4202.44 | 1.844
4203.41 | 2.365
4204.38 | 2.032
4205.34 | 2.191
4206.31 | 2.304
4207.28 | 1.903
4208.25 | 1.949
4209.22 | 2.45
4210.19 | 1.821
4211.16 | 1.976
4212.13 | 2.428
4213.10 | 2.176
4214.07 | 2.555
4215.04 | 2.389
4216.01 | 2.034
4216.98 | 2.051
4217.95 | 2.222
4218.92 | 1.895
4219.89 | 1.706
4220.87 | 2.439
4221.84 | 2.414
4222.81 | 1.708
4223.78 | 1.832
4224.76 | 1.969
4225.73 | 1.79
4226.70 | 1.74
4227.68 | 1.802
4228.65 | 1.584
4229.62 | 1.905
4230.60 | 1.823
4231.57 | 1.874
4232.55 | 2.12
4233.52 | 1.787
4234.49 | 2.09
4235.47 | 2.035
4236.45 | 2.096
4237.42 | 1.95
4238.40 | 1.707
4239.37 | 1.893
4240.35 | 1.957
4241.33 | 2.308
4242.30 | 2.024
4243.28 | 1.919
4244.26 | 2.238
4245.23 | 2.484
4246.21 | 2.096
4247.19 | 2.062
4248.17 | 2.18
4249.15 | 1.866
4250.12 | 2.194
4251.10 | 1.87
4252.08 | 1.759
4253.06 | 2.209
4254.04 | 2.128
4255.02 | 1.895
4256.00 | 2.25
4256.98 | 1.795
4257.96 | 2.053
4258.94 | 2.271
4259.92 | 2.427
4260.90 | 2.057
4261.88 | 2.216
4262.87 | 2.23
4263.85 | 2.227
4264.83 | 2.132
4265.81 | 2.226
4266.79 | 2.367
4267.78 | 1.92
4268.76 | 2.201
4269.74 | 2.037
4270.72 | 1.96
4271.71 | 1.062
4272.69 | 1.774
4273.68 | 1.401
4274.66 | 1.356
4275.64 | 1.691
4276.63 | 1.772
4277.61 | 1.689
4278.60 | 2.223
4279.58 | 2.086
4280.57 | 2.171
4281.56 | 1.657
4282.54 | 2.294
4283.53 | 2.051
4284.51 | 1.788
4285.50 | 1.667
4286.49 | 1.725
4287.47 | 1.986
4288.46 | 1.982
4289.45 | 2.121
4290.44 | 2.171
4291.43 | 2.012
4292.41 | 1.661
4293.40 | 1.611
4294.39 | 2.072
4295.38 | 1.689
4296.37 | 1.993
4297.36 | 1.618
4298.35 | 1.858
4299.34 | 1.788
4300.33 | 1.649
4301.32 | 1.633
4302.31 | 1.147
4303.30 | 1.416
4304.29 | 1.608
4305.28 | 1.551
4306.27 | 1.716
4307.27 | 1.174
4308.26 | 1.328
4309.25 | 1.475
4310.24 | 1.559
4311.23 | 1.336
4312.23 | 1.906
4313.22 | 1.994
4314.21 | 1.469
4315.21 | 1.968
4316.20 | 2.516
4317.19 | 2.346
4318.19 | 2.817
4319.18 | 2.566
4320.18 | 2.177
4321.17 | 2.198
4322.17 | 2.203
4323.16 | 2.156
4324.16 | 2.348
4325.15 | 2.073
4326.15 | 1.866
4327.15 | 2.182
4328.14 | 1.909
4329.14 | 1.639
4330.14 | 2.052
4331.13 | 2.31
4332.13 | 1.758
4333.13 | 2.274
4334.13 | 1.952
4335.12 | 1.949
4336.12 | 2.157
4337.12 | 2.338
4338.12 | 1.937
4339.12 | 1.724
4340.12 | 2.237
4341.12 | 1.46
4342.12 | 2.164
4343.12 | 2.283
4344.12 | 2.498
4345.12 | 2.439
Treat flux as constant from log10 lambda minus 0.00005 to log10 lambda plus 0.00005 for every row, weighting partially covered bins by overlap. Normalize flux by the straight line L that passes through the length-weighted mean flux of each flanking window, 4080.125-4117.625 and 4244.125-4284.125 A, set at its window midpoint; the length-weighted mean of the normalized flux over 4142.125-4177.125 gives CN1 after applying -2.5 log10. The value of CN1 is 0.148 mag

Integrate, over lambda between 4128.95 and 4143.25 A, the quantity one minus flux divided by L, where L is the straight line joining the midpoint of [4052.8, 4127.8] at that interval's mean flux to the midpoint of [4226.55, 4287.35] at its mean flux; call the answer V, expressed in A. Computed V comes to 1.2 A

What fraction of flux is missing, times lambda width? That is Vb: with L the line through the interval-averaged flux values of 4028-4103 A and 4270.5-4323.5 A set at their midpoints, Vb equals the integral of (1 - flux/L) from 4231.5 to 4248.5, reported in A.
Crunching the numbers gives -2.0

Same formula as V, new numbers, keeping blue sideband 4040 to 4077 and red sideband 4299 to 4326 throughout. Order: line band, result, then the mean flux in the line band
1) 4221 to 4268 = -4.60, 2.03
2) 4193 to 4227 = -2.55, 1.99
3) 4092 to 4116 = -1.24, 1.94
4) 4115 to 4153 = 1.33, 1.78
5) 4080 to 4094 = -1.28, 2.01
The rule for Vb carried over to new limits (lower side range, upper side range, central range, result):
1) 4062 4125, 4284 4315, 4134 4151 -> 1.0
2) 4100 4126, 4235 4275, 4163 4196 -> 3.0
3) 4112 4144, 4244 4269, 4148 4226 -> 4.4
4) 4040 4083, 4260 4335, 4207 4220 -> -1.7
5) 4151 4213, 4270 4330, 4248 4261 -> -1.6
